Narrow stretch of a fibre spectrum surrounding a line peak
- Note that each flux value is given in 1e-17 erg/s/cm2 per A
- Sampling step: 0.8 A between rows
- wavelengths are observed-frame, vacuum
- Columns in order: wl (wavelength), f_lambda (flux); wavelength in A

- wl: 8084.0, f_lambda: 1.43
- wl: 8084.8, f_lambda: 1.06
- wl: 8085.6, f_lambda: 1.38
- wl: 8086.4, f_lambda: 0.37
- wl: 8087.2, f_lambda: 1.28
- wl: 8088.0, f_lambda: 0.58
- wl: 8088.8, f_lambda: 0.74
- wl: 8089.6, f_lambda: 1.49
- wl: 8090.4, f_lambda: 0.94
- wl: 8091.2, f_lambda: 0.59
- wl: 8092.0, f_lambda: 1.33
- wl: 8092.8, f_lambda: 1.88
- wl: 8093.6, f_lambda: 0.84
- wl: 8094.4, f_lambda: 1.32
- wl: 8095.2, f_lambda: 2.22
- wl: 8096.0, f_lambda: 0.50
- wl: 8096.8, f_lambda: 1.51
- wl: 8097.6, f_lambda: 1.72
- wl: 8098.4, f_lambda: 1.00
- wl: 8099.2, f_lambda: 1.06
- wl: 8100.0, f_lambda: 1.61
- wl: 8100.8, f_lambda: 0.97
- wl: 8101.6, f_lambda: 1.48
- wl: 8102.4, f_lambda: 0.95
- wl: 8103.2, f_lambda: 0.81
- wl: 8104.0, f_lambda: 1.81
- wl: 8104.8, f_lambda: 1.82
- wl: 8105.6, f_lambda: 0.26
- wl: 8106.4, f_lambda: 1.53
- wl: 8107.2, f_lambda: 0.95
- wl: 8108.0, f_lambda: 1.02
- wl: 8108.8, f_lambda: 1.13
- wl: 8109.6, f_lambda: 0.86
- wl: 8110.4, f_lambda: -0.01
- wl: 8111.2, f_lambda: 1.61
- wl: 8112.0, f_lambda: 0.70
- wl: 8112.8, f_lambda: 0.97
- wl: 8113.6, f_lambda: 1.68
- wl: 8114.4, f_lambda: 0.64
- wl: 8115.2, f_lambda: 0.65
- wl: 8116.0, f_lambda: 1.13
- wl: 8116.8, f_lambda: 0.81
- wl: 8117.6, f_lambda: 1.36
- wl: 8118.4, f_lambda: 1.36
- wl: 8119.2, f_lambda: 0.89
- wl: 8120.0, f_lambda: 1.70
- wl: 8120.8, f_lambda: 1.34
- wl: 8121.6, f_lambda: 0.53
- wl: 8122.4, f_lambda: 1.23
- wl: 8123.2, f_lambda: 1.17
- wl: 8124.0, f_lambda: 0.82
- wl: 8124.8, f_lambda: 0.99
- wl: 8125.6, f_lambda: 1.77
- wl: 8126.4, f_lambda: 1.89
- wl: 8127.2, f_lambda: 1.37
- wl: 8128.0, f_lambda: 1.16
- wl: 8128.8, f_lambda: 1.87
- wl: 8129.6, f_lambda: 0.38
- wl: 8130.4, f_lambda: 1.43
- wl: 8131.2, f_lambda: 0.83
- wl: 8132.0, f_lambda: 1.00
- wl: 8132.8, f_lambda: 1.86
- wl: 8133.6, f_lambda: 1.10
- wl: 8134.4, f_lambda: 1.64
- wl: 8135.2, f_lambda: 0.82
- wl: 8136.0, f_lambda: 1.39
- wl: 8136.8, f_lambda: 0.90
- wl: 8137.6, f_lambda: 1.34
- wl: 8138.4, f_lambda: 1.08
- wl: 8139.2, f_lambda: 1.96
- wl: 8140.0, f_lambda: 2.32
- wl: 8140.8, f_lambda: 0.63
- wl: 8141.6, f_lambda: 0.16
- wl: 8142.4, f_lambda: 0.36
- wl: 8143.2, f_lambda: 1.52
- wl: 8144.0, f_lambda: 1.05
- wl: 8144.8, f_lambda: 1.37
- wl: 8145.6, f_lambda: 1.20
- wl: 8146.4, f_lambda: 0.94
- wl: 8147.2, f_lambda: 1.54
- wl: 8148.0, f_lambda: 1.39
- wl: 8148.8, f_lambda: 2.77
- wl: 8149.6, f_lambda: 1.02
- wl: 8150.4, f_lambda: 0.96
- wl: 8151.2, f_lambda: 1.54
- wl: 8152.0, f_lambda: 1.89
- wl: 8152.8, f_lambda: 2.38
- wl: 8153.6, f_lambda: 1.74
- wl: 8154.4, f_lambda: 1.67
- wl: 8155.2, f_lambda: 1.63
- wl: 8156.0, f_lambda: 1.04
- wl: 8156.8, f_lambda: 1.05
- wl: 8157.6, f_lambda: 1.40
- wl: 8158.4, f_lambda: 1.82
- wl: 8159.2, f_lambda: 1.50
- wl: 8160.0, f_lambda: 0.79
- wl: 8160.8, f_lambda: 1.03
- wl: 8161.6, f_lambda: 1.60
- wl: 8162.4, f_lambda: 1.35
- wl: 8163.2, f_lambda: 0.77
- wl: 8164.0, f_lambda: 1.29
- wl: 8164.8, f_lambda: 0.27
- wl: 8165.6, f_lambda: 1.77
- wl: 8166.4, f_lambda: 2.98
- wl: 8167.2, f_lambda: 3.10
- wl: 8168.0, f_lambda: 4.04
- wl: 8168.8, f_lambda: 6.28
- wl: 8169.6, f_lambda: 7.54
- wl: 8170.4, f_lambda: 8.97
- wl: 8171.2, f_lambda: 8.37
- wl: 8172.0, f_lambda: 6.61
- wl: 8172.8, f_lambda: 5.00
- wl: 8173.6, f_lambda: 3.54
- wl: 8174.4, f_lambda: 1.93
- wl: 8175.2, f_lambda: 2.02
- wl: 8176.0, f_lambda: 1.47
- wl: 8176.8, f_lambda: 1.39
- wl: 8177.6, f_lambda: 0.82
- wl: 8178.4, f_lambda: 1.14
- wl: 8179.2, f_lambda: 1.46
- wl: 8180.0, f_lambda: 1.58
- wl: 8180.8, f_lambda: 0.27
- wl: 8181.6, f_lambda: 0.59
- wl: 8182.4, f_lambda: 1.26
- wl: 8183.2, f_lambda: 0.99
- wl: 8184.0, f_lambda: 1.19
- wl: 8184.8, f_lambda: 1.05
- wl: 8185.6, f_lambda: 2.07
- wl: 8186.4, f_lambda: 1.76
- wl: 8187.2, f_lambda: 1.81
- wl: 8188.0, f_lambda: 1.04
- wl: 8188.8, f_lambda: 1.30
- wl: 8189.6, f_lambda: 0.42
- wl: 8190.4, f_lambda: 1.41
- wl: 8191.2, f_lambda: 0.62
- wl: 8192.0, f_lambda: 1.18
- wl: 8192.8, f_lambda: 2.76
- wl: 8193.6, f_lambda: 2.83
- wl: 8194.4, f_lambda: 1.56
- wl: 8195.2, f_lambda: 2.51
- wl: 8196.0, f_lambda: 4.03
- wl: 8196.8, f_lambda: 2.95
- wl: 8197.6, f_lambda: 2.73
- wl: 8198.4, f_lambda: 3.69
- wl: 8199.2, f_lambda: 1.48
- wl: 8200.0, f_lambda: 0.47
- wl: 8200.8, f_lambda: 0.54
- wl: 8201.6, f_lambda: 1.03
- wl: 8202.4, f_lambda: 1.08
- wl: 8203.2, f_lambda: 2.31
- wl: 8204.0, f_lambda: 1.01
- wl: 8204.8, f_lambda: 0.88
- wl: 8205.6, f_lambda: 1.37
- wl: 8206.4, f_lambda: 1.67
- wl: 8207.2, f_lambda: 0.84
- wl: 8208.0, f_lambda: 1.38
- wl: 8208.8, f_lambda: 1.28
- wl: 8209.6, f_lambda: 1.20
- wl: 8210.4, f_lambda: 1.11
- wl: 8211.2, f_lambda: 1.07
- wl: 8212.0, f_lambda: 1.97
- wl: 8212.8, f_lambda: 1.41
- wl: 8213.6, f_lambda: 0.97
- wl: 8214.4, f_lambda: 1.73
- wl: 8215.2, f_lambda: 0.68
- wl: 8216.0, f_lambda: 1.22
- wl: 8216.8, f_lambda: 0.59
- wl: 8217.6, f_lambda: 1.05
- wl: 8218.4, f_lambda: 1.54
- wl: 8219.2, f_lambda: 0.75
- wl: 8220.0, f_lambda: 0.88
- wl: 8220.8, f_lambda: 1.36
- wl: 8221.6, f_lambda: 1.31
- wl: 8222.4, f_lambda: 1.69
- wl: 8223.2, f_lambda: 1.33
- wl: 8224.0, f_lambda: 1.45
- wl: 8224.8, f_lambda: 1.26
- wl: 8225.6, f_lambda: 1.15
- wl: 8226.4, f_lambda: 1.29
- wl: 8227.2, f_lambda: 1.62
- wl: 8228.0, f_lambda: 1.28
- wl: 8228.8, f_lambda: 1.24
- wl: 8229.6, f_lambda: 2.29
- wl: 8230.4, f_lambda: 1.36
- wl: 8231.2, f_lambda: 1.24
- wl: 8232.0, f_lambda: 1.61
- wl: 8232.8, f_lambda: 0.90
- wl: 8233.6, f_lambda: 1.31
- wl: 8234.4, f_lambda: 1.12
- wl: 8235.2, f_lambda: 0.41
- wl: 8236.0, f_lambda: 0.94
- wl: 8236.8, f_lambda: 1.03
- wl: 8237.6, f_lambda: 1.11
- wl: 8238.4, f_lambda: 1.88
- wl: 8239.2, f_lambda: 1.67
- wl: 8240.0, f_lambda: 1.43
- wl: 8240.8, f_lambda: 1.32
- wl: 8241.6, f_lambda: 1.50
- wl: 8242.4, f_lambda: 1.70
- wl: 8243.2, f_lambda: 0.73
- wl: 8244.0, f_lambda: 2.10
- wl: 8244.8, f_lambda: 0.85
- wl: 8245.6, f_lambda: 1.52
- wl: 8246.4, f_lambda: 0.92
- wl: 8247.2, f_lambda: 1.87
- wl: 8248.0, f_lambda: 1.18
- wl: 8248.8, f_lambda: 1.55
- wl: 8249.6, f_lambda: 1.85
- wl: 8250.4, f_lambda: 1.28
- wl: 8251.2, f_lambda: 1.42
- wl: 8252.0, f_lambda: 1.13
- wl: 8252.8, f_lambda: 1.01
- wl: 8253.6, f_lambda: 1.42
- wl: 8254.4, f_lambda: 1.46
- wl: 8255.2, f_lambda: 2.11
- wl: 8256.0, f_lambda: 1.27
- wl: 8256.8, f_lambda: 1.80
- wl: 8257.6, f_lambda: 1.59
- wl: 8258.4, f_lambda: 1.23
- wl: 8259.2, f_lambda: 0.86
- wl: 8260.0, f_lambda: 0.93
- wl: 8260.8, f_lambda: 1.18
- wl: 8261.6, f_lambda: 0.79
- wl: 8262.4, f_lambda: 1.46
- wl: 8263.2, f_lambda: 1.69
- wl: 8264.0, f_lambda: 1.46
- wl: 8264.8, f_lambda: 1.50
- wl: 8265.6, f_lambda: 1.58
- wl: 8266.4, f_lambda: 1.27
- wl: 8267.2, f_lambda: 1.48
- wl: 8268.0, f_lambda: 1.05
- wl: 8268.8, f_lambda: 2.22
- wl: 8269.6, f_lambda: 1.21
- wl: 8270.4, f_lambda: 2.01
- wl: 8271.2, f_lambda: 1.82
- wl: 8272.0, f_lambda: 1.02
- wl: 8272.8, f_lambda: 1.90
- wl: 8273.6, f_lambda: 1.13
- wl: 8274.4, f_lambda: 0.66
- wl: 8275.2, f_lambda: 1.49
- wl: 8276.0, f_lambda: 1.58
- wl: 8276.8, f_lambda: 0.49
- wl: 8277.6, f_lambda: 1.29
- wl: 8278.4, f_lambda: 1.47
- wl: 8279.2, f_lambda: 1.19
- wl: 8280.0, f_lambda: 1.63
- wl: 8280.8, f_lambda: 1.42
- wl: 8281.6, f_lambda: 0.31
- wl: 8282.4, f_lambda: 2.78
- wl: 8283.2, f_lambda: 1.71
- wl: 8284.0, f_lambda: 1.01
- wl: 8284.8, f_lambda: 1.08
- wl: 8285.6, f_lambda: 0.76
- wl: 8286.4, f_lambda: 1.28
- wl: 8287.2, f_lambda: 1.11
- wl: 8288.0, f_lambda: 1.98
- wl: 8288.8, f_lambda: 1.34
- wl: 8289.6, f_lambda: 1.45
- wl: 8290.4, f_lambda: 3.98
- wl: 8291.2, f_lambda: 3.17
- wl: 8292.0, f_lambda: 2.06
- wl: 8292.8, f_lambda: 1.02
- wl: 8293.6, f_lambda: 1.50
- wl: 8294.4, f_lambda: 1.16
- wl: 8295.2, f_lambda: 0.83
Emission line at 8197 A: [N II]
